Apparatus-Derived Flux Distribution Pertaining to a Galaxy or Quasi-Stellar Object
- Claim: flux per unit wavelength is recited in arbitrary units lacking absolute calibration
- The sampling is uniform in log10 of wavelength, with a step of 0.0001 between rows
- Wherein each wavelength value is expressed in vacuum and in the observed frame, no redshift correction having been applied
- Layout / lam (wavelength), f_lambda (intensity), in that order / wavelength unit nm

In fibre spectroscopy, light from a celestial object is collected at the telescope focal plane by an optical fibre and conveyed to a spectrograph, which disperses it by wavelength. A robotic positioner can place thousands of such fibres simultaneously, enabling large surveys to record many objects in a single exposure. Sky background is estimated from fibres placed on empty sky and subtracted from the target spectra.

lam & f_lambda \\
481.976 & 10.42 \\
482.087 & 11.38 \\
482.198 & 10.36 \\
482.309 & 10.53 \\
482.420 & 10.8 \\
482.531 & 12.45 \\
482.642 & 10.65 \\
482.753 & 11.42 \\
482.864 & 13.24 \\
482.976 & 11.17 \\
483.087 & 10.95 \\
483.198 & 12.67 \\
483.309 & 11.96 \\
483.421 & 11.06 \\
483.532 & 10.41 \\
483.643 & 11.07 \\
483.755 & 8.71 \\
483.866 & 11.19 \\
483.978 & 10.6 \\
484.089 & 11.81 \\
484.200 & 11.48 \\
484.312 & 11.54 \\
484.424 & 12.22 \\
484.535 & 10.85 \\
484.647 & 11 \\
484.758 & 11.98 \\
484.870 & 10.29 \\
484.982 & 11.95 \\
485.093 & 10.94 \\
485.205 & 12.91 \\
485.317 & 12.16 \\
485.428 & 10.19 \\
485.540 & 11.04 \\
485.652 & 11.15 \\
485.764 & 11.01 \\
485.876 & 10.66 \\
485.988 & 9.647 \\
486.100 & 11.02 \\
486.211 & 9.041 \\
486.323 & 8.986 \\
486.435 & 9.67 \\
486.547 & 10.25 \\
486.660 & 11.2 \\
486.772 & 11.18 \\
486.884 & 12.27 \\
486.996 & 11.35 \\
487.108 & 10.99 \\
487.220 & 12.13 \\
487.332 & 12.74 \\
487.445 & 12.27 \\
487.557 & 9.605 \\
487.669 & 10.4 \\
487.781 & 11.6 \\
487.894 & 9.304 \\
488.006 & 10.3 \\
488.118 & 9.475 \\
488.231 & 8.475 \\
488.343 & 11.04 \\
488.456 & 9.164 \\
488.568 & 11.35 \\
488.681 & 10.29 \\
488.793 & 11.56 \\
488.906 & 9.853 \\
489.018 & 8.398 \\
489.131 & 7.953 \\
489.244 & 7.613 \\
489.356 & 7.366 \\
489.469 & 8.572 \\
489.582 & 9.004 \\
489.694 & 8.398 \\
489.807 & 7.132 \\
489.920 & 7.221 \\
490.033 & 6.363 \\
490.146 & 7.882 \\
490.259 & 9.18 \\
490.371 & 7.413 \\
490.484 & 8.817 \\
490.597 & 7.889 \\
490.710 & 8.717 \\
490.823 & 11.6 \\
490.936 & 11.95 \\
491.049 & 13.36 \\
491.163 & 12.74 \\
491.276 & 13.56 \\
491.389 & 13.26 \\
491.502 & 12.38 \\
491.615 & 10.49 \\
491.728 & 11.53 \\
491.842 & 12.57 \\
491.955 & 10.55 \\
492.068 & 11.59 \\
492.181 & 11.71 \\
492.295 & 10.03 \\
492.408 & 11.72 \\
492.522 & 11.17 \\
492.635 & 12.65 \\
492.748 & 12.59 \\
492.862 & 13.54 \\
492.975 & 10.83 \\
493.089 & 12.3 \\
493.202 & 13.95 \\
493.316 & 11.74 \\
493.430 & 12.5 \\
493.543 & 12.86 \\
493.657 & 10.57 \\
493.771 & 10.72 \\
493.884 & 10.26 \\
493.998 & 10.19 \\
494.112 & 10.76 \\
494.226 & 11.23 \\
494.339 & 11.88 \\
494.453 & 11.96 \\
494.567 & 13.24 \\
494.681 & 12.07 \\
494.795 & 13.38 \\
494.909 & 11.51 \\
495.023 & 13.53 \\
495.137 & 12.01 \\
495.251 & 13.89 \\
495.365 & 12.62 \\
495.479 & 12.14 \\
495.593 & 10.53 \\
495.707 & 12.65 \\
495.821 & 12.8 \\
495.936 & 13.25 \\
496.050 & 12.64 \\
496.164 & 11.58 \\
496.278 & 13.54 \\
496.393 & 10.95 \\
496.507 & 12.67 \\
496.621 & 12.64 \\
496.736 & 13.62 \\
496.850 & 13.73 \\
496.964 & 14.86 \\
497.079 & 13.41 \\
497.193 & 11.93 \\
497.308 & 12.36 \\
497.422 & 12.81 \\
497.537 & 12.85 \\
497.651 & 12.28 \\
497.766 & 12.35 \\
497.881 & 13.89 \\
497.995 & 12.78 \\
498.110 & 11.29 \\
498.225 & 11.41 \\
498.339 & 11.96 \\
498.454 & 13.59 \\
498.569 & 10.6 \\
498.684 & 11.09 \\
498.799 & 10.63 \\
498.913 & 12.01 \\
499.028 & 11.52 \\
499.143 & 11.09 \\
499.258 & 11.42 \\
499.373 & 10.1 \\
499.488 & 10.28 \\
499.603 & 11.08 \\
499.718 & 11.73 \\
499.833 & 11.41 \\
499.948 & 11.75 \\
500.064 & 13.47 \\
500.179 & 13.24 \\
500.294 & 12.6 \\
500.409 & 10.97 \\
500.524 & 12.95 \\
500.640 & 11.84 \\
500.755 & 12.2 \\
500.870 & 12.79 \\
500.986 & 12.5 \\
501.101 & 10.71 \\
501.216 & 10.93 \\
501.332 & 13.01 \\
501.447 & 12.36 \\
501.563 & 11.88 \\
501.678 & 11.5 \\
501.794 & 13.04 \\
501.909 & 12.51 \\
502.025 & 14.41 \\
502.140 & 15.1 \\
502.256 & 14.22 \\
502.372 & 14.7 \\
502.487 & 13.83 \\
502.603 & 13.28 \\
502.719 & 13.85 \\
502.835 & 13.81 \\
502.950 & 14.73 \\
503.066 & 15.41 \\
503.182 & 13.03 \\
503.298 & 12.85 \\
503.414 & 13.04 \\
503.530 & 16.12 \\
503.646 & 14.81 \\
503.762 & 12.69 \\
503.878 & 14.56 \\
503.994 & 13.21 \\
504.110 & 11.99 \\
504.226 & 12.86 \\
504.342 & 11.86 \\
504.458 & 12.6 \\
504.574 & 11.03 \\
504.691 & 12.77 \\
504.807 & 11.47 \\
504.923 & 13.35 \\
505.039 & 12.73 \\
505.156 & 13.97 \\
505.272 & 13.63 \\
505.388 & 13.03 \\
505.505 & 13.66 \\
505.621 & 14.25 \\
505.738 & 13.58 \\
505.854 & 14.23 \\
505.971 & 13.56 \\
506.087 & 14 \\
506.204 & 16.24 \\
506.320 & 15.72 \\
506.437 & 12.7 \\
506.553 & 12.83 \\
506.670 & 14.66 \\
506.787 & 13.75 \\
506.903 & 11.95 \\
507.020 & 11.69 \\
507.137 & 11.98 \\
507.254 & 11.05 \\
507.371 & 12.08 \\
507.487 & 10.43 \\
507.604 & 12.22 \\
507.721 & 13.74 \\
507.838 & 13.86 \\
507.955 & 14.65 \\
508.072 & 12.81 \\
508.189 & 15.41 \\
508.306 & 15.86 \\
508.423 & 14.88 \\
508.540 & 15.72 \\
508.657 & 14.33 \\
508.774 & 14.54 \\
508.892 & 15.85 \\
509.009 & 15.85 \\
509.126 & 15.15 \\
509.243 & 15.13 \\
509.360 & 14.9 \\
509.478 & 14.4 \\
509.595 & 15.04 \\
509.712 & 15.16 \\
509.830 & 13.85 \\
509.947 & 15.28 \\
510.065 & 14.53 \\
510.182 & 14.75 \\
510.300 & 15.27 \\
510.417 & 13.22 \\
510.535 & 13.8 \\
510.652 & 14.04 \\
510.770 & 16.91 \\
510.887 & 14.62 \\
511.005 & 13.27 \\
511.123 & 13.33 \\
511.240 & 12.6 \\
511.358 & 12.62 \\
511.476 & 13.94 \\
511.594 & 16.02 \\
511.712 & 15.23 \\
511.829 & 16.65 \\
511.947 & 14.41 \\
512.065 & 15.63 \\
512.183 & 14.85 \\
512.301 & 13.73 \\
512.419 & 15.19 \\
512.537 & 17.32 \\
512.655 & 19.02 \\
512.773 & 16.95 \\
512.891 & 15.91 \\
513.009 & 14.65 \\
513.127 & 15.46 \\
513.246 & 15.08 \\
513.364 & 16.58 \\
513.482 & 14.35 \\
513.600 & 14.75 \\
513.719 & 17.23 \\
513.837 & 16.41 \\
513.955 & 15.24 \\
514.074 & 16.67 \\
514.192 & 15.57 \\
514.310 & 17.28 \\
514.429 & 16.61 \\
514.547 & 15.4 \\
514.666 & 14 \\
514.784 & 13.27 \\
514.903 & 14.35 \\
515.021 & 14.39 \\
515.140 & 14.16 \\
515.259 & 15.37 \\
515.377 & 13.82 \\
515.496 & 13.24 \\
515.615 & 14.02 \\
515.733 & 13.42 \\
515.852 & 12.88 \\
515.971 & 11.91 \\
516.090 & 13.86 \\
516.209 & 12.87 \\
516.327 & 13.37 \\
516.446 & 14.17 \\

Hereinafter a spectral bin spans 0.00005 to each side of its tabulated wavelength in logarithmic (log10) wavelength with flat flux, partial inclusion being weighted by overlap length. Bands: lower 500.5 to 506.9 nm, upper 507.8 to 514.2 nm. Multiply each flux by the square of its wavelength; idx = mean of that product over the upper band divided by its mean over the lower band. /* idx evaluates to 1.17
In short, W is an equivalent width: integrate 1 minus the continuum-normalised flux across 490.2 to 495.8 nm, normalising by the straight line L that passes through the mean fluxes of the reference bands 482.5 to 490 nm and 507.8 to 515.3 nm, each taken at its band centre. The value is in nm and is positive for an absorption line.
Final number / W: 0.049 nm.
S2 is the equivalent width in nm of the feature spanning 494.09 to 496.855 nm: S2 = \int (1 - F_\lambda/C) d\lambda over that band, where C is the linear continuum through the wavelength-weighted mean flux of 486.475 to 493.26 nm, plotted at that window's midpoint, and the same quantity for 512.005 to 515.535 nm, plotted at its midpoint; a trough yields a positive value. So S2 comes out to -0.18 nm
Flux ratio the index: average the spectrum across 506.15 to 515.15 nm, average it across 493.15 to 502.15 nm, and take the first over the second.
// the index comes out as 1.2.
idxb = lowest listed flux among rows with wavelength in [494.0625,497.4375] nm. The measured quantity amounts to 10.53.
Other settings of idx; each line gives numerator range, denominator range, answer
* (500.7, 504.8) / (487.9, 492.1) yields 1.40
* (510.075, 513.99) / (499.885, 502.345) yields 1.25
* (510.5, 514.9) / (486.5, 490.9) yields 1.74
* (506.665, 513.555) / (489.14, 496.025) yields 1.40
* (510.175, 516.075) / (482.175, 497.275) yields 1.47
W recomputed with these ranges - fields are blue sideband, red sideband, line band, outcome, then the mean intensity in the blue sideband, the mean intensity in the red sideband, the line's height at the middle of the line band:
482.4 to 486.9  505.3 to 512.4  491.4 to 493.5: 0.03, 11.1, 14.2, 12.1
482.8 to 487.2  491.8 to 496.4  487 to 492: 0.64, 11.1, 12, 11.5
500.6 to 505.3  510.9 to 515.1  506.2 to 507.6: 0.12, 13.1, 15.2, 13.9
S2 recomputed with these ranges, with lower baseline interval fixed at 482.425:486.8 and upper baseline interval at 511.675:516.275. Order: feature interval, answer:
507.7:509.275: -0.060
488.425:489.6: 0.248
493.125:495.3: 0.064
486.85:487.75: -0.002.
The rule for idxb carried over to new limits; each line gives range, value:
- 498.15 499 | 10.6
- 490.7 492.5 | 8.717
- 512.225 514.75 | 13.73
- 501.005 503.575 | 10.71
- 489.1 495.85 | 6.363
